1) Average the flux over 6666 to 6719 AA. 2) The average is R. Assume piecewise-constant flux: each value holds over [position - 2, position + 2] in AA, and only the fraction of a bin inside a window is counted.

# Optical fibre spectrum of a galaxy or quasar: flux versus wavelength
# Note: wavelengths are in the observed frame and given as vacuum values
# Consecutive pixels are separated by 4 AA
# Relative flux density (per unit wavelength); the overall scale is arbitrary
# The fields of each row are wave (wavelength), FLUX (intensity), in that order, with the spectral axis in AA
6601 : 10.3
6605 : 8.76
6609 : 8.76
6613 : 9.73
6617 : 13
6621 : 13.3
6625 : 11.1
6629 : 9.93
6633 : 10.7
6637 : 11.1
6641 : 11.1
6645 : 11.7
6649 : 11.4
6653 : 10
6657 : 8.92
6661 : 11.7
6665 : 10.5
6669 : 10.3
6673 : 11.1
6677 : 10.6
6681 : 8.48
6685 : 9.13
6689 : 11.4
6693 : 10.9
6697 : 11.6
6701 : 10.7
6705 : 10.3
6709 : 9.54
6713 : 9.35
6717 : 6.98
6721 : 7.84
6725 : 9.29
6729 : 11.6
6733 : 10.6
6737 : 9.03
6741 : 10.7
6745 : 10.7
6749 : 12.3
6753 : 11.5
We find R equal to 10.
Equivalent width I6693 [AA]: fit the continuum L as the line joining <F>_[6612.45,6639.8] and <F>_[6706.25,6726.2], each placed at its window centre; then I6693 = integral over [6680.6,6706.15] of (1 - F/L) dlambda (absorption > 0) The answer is -3.2 AA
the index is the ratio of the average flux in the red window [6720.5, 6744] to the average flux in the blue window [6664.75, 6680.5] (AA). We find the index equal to 0.96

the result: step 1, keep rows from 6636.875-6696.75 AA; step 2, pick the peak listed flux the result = 11.7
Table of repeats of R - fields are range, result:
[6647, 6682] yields 10.4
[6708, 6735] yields 9.31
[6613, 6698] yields 10.8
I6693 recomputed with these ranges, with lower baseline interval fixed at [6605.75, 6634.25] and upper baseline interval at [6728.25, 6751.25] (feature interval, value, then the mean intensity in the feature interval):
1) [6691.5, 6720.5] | 2.7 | 9.79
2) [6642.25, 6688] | 1.9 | 10.4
